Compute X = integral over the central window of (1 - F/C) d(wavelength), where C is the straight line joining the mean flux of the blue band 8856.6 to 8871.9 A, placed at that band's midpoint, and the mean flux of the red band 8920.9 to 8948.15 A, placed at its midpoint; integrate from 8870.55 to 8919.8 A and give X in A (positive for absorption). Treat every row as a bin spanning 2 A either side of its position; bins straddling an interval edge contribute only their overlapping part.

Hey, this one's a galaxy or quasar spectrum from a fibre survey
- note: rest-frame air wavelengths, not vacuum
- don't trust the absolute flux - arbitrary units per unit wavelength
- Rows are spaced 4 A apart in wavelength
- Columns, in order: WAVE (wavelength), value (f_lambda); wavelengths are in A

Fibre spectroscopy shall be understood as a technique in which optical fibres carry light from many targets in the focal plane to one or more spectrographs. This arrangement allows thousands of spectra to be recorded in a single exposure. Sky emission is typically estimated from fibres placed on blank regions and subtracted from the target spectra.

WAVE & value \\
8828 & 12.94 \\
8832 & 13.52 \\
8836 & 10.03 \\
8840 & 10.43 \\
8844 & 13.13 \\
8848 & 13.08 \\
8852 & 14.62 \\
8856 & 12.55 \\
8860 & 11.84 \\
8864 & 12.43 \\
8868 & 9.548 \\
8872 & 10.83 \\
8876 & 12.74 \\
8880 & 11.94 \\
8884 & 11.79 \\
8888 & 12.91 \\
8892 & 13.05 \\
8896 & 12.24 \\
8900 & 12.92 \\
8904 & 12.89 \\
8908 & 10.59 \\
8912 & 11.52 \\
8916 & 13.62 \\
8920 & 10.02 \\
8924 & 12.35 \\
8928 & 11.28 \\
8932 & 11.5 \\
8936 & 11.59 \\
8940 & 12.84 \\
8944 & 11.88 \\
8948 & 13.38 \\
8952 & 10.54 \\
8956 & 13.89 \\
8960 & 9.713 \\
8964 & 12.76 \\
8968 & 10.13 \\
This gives -2.48 A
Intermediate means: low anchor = 11.3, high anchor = 11.9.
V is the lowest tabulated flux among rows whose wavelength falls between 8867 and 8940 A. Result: 9.548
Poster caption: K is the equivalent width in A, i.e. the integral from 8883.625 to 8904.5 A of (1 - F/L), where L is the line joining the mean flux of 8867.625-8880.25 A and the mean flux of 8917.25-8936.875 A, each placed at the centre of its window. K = -2.3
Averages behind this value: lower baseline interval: 11.4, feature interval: 12.7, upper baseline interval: 11.4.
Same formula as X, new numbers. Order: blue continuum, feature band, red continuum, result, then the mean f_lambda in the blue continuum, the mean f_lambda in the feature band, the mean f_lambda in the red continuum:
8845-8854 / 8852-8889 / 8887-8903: 3.7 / 13.8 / 12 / 12.8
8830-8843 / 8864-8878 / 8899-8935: 0.5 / 11.5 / 11.2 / 11.8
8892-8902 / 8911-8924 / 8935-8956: 0.7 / 12.7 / 11.8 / 12.2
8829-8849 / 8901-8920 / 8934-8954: 0.1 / 12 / 12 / 12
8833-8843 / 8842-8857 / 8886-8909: -3.0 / 10.8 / 13.4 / 12.5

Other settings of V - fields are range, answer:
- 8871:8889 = 10.83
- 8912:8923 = 10.02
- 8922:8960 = 9.713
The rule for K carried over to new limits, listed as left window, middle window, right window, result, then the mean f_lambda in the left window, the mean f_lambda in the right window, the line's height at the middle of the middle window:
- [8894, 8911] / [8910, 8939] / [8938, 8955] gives 1.1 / 12.1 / 12.3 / 12.2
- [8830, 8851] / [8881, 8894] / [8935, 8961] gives -0.4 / 12.2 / 12.1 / 12.1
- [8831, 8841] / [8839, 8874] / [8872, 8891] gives -1.4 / 11.2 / 12.2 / 11.7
